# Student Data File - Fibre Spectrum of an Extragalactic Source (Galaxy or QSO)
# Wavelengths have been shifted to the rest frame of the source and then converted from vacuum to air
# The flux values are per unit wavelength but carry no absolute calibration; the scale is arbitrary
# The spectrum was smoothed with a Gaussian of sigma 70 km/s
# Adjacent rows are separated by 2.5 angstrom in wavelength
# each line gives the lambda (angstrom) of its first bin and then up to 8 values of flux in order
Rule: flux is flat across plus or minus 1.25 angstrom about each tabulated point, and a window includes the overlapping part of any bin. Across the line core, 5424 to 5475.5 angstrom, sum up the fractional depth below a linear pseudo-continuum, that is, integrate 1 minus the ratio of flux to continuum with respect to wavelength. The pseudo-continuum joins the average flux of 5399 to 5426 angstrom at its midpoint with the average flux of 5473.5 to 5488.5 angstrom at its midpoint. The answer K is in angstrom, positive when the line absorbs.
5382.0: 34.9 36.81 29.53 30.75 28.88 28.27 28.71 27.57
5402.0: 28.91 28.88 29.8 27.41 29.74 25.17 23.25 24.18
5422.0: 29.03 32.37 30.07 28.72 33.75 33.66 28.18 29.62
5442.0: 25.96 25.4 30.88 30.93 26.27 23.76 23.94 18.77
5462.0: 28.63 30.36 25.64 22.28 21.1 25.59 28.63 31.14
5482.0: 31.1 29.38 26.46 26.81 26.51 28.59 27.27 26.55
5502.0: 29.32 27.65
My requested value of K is 1.8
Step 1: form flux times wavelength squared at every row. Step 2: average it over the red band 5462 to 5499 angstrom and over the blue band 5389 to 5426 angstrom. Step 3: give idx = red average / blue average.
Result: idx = 1.0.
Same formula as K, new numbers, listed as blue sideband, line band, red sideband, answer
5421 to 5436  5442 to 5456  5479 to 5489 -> 1.49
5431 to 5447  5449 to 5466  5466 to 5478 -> 0.52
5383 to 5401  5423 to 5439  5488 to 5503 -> -1.04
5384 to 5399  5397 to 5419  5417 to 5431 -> 1.28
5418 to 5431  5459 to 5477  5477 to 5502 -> 2.10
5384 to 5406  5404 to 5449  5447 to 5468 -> -1.28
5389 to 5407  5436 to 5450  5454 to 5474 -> -1.40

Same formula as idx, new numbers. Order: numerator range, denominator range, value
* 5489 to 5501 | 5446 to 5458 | 1.02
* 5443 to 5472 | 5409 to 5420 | 1.01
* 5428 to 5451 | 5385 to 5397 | 1.01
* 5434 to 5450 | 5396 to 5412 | 1.02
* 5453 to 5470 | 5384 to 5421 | 0.90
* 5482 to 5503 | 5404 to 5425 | 1.04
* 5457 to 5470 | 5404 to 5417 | 0.93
